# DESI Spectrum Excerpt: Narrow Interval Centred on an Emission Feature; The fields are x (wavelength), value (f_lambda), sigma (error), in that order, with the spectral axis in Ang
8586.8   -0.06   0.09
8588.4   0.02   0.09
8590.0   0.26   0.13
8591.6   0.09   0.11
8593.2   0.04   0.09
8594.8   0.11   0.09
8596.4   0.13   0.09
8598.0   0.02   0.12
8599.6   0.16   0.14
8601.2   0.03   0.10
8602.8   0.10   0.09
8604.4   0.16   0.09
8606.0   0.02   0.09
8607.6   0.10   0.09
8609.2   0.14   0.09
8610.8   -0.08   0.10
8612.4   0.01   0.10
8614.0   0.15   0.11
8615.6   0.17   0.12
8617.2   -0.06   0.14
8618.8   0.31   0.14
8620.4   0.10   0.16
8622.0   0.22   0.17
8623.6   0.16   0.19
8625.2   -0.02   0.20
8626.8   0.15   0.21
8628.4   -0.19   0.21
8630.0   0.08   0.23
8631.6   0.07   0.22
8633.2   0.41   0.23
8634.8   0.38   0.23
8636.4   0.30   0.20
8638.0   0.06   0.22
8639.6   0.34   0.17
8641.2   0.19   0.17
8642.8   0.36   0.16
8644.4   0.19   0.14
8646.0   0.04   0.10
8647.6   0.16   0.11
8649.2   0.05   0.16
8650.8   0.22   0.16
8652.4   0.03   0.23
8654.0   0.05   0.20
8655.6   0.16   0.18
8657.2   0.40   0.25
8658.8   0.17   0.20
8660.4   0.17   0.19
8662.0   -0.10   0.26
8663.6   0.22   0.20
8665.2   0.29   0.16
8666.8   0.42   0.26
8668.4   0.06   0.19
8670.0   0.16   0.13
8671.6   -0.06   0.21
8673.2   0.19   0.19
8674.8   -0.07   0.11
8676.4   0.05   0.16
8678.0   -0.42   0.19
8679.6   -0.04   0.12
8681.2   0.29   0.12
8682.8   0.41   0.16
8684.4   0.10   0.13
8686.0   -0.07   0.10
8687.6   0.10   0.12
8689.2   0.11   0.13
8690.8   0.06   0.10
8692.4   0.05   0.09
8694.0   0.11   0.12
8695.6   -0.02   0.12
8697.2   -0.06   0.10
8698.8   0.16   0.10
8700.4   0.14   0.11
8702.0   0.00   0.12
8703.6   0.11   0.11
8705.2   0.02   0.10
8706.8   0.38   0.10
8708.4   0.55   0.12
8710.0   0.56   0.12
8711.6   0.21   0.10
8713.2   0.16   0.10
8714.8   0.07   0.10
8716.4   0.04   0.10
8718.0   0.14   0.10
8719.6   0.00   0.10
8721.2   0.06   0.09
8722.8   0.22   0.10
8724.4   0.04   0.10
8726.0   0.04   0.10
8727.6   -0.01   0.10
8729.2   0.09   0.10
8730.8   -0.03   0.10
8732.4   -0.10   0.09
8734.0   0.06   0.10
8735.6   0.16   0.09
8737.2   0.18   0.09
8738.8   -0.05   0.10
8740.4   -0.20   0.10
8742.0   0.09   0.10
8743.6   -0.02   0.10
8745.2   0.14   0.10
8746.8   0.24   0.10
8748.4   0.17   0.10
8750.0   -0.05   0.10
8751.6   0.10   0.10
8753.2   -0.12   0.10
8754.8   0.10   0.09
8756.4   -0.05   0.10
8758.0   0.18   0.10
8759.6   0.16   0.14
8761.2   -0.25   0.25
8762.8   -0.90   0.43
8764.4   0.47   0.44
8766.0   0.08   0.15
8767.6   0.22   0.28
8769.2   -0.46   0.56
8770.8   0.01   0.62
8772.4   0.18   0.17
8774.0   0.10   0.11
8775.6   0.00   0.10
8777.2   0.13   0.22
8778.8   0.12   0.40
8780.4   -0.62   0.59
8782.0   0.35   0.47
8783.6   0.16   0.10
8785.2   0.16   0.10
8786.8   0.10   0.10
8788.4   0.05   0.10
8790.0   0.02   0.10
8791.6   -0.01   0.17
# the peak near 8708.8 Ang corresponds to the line Hbeta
